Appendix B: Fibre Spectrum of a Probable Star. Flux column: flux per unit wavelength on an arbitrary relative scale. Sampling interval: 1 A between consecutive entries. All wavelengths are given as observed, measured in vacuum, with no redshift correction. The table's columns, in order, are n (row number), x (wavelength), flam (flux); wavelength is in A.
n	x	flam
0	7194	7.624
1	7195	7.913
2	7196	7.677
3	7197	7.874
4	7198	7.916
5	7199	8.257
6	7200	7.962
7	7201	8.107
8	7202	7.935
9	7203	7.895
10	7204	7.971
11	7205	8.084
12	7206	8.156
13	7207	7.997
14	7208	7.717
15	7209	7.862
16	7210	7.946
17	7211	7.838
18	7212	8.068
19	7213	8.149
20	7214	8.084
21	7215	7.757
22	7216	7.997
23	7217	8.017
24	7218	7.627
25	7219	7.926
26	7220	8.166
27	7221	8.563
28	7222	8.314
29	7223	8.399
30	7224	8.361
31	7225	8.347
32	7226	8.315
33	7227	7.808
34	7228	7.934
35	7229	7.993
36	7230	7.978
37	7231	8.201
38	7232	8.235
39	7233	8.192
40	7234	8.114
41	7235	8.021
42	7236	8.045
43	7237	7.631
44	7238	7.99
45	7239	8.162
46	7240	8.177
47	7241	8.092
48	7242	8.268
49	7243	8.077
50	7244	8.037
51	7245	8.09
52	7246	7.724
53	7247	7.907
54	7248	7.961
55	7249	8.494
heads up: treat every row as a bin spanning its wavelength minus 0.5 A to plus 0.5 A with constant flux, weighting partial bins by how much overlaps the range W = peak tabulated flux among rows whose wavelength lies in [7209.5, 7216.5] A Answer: 8.149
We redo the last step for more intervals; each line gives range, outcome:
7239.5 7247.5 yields 8.268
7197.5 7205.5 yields 8.257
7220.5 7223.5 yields 8.563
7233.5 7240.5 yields 8.177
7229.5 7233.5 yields 8.235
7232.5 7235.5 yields 8.192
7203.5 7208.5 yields 8.156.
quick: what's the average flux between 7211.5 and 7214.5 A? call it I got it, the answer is 8.1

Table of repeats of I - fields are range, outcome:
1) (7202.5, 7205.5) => 7.98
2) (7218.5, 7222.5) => 8.24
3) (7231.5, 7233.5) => 8.21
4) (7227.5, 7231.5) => 8.03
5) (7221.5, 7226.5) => 8.35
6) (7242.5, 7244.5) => 8.06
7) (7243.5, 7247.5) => 7.94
